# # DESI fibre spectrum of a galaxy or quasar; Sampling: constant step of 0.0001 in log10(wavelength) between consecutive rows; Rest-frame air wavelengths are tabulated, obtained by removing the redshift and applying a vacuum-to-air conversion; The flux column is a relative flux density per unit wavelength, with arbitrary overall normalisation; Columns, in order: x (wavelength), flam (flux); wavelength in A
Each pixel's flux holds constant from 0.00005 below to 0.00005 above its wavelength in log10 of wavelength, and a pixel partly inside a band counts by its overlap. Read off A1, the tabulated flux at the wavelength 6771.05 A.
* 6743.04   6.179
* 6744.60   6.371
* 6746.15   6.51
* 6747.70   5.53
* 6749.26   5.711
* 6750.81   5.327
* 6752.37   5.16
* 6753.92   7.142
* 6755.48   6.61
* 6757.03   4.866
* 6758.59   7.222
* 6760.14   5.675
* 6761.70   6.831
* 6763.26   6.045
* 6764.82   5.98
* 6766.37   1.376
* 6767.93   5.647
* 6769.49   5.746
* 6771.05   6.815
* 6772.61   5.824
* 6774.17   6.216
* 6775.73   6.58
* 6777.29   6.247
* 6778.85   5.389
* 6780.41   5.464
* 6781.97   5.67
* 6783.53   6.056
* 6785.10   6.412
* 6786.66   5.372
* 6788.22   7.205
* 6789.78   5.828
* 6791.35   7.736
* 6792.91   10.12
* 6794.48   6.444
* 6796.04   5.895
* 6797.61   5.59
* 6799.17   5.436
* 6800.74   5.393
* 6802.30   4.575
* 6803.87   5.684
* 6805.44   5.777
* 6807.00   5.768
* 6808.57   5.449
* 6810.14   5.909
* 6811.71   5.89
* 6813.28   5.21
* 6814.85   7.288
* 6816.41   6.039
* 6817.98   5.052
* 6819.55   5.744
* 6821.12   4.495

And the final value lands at 6.815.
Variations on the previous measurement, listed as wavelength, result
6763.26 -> 6.045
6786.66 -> 5.372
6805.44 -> 5.777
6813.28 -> 5.21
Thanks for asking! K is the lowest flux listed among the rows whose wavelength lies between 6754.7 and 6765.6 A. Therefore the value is 4.866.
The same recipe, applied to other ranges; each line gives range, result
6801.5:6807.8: 4.575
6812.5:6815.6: 5.21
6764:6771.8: 1.376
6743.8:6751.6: 5.327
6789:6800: 5.436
